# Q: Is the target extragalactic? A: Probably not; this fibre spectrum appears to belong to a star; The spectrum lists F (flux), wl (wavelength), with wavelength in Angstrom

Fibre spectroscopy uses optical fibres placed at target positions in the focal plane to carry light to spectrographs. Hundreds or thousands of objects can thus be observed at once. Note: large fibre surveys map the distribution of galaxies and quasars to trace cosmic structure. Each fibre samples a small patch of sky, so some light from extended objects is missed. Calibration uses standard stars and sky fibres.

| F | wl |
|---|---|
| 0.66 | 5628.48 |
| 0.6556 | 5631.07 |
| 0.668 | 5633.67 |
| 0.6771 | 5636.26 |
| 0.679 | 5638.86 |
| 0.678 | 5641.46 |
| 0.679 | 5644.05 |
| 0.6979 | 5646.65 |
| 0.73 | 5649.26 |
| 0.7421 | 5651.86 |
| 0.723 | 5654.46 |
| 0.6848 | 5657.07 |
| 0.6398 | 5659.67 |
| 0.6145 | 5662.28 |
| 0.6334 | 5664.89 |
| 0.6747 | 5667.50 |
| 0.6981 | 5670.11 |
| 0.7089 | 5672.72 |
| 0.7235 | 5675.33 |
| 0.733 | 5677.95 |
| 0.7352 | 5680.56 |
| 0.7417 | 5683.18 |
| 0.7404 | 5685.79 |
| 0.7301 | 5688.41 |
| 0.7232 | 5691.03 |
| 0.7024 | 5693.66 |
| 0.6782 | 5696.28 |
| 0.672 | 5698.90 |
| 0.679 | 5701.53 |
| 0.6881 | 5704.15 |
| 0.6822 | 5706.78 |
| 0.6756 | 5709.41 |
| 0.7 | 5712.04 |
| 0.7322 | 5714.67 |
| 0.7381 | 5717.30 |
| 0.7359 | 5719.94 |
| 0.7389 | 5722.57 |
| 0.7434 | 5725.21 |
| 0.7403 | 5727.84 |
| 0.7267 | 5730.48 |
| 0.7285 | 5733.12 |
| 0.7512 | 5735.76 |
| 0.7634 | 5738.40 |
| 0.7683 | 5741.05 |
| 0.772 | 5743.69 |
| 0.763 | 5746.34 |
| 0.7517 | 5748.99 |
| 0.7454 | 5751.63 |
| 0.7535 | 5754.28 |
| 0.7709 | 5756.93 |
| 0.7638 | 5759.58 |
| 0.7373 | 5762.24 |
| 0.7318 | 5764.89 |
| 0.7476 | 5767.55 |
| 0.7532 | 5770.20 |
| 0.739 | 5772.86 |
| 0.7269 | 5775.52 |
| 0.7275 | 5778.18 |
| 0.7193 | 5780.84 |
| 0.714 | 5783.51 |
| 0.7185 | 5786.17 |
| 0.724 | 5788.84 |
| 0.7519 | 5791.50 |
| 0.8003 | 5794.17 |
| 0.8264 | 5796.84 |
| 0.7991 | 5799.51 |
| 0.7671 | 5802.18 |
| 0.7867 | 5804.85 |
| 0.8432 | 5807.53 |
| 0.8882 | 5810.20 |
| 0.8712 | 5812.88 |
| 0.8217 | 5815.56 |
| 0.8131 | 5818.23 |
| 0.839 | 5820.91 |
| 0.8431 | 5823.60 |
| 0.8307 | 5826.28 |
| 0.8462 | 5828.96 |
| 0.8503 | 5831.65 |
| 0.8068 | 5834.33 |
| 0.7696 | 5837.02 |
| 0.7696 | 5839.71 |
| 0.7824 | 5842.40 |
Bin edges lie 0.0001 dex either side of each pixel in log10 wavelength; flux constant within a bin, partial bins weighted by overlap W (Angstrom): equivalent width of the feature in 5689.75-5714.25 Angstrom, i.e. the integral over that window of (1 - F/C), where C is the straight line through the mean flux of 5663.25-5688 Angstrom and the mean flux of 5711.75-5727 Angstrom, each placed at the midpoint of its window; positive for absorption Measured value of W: 1.14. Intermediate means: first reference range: 0.71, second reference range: 0.734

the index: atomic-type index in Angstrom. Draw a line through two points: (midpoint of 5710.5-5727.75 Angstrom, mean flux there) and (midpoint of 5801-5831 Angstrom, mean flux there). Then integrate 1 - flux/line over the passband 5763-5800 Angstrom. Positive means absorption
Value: 2.3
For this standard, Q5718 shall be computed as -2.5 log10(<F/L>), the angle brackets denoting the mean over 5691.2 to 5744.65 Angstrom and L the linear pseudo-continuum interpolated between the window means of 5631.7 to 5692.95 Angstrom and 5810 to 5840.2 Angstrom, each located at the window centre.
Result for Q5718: 0.033 mag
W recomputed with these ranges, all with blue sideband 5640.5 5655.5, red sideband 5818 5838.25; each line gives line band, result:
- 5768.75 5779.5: 0.7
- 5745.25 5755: 0.3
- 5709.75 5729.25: 0.7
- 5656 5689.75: 1.3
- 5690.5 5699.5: 0.6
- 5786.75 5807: 0.6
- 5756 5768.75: 0.5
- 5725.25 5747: 0.4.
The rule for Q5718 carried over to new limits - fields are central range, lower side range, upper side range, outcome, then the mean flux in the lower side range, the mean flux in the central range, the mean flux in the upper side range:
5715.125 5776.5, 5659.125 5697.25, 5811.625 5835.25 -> 0.02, 0.7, 0.747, 0.836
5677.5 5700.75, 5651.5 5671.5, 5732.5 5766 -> -0.03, 0.673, 0.716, 0.755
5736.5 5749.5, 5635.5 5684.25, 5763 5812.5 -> -0.03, 0.694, 0.763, 0.767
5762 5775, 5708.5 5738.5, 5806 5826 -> 0.06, 0.731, 0.741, 0.844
